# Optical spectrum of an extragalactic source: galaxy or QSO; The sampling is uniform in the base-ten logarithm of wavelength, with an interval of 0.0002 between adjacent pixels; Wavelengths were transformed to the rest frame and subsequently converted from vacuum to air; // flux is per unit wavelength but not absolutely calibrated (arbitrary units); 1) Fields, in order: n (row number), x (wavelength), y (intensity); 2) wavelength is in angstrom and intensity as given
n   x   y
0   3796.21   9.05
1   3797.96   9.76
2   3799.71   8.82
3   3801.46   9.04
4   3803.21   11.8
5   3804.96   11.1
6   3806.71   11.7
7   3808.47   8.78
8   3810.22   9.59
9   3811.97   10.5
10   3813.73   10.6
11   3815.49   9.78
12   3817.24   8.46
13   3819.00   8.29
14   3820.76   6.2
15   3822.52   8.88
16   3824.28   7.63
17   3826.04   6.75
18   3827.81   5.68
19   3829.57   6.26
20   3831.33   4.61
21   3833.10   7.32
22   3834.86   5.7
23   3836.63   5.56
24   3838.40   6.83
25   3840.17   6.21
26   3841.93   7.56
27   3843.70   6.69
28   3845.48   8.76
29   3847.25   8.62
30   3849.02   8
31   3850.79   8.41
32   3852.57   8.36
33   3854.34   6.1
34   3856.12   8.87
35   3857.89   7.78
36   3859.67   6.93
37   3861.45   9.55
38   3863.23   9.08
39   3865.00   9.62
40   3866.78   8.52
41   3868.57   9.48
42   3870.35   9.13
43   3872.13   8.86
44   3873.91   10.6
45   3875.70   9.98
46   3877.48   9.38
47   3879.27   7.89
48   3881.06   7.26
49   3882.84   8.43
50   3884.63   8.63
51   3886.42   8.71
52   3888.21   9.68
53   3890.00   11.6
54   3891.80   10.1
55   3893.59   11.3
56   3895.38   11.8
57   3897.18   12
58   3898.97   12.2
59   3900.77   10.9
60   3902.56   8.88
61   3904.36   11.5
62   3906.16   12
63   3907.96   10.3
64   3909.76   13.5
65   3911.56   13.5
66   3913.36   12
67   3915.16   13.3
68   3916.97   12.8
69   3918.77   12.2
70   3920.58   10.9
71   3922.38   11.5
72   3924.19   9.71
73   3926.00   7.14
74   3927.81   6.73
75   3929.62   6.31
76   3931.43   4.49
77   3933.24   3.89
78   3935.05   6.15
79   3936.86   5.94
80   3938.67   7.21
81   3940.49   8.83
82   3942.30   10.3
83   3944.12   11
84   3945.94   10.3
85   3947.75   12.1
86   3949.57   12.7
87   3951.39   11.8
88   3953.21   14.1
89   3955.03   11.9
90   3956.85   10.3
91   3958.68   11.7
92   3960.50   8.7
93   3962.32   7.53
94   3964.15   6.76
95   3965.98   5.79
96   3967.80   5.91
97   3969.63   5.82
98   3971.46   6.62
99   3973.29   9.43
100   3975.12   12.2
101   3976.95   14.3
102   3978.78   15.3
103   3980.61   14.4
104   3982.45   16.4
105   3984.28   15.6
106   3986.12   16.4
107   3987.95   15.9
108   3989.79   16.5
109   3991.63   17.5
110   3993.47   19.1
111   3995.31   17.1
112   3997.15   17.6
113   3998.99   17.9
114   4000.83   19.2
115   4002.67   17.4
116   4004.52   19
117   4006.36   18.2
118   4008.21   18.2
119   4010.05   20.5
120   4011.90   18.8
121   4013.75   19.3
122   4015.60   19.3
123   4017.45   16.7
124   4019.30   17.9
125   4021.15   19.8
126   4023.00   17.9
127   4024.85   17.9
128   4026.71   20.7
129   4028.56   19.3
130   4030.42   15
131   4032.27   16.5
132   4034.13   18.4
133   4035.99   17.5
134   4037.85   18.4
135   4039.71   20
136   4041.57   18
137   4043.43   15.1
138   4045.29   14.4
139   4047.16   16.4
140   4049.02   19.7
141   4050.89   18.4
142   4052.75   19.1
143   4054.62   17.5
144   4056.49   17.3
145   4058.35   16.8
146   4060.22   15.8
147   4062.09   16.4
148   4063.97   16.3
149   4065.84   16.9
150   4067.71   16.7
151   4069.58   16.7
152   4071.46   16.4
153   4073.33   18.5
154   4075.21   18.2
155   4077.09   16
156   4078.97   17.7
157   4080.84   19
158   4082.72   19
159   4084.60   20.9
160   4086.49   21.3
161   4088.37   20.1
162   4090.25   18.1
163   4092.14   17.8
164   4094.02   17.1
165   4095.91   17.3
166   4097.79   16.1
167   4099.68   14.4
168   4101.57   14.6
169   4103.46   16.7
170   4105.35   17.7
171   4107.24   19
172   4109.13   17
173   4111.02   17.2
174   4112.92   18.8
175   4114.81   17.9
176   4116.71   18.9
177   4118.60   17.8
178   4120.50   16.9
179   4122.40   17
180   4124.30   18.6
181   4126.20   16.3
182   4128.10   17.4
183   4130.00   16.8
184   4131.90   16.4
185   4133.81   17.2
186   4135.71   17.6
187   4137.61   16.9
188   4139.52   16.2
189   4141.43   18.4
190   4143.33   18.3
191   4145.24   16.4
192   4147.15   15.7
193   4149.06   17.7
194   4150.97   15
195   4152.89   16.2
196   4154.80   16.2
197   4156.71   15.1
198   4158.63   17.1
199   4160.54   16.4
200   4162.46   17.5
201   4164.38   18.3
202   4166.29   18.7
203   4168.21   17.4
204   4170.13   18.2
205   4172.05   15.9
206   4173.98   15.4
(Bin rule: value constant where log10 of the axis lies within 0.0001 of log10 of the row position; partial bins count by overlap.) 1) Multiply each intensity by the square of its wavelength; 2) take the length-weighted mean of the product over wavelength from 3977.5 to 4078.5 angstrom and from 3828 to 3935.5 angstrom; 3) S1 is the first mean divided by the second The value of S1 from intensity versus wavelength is 2.09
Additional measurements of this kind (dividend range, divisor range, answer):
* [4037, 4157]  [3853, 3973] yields 2.00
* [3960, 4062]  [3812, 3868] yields 2.27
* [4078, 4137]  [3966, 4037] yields 1.15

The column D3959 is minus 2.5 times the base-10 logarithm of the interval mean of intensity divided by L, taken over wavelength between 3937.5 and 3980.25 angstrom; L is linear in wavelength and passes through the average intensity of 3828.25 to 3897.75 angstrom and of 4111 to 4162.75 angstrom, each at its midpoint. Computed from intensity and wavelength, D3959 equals 0.14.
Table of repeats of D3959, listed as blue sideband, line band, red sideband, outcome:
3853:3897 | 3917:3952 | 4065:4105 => 0.275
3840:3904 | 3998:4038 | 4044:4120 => -0.223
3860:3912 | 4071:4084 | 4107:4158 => -0.157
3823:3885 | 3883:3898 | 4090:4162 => -0.141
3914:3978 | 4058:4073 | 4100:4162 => -0.160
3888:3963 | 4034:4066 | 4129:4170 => -0.234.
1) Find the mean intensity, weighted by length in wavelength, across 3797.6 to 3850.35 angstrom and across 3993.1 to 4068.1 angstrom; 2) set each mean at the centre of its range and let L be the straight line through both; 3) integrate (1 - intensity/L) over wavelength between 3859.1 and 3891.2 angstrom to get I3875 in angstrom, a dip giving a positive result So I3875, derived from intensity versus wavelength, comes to 4.4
